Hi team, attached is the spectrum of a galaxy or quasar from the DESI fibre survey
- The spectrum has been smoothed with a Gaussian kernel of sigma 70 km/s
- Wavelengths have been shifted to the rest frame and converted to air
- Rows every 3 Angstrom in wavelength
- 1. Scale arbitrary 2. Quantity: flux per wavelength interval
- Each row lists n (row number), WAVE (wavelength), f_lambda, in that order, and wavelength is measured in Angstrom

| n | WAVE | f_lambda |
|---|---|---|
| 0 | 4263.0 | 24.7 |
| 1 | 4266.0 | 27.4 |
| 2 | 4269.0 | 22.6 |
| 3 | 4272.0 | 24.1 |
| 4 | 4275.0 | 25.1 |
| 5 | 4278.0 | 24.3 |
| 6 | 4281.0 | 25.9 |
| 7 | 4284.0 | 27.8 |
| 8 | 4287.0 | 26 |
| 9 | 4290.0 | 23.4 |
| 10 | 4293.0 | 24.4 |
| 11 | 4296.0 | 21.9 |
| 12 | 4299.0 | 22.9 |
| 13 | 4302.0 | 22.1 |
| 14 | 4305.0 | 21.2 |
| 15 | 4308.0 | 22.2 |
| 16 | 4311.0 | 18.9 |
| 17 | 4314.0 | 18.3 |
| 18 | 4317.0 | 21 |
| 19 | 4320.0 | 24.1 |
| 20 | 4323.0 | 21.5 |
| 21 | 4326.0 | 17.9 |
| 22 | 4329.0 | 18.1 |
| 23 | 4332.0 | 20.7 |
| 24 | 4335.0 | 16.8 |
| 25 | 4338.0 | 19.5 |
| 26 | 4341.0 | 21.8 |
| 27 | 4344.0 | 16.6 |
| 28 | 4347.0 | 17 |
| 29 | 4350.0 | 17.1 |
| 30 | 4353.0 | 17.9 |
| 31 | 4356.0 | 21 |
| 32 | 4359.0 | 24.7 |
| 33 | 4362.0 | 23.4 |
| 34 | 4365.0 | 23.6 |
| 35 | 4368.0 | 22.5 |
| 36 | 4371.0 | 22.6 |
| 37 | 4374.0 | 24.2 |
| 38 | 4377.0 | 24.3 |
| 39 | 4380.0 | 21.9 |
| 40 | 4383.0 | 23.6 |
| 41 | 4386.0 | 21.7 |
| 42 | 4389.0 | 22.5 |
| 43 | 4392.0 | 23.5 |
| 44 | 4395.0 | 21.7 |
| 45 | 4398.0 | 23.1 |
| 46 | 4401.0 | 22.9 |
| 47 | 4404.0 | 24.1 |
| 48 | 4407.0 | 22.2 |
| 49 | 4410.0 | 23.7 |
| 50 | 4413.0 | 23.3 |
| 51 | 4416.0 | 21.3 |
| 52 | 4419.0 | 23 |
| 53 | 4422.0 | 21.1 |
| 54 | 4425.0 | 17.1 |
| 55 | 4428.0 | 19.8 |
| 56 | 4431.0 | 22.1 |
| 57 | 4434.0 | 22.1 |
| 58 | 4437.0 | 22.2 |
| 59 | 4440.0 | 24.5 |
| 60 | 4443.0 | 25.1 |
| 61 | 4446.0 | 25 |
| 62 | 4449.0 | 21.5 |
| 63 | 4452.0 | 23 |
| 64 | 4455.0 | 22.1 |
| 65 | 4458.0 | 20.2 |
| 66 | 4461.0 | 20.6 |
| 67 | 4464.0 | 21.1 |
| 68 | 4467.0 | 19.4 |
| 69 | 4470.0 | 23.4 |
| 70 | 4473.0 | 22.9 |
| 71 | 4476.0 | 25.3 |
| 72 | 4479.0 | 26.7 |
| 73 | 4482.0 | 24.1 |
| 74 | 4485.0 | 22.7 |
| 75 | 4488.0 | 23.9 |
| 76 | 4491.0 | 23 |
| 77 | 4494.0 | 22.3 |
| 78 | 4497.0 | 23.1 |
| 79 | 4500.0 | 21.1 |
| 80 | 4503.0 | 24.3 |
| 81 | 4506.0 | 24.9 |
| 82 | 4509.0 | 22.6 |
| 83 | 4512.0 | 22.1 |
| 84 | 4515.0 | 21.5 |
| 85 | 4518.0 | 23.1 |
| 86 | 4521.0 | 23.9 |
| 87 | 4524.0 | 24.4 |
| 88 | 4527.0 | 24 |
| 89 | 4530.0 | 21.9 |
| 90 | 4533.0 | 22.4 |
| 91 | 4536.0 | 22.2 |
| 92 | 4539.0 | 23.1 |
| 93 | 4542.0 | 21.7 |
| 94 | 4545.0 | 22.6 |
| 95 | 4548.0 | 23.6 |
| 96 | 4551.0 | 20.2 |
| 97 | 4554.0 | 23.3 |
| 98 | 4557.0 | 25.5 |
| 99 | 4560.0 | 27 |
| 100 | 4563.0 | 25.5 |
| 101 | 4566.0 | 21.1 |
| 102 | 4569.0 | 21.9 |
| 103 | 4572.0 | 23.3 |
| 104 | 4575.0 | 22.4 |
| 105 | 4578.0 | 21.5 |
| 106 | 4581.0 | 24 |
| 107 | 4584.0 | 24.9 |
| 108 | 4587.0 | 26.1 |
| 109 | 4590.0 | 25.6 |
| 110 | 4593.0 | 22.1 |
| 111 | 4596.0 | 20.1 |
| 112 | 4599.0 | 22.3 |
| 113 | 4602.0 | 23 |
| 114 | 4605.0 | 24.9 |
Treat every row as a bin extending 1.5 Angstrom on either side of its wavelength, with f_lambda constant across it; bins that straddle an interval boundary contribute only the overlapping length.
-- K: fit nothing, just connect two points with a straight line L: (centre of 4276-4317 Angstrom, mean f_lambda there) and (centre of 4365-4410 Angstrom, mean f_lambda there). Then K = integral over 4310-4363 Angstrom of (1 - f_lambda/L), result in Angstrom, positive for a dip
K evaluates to 7.4 Angstrom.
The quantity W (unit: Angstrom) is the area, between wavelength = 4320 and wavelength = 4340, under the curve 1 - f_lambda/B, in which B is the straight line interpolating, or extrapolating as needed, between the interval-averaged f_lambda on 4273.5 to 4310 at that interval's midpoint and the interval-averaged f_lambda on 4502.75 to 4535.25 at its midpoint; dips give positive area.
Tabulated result 3.5 Angstrom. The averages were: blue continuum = 23.9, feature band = 19.5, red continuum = 23.1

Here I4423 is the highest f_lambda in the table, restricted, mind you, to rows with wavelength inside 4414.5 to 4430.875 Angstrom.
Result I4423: 23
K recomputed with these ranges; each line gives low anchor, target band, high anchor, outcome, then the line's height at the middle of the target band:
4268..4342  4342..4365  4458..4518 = 2.4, 22.3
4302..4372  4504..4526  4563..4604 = -0.9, 22.3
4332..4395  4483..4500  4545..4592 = -0.1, 22.8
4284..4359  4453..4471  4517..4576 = 0.9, 22.3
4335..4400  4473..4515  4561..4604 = -1.8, 22.5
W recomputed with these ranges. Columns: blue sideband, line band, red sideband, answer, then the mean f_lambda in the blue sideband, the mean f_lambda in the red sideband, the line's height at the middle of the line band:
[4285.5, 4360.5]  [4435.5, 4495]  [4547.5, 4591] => -1.40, 20.7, 23.7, 22.4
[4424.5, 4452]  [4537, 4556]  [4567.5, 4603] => 0.35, 22.4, 23.1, 22.9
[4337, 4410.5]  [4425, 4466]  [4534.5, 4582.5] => 0.56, 21.9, 23.1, 22.3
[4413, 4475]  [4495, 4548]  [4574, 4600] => -0.56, 21.9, 23.3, 22.7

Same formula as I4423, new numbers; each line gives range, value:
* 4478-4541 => 26.7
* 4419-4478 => 25.3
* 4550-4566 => 27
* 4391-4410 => 24.1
